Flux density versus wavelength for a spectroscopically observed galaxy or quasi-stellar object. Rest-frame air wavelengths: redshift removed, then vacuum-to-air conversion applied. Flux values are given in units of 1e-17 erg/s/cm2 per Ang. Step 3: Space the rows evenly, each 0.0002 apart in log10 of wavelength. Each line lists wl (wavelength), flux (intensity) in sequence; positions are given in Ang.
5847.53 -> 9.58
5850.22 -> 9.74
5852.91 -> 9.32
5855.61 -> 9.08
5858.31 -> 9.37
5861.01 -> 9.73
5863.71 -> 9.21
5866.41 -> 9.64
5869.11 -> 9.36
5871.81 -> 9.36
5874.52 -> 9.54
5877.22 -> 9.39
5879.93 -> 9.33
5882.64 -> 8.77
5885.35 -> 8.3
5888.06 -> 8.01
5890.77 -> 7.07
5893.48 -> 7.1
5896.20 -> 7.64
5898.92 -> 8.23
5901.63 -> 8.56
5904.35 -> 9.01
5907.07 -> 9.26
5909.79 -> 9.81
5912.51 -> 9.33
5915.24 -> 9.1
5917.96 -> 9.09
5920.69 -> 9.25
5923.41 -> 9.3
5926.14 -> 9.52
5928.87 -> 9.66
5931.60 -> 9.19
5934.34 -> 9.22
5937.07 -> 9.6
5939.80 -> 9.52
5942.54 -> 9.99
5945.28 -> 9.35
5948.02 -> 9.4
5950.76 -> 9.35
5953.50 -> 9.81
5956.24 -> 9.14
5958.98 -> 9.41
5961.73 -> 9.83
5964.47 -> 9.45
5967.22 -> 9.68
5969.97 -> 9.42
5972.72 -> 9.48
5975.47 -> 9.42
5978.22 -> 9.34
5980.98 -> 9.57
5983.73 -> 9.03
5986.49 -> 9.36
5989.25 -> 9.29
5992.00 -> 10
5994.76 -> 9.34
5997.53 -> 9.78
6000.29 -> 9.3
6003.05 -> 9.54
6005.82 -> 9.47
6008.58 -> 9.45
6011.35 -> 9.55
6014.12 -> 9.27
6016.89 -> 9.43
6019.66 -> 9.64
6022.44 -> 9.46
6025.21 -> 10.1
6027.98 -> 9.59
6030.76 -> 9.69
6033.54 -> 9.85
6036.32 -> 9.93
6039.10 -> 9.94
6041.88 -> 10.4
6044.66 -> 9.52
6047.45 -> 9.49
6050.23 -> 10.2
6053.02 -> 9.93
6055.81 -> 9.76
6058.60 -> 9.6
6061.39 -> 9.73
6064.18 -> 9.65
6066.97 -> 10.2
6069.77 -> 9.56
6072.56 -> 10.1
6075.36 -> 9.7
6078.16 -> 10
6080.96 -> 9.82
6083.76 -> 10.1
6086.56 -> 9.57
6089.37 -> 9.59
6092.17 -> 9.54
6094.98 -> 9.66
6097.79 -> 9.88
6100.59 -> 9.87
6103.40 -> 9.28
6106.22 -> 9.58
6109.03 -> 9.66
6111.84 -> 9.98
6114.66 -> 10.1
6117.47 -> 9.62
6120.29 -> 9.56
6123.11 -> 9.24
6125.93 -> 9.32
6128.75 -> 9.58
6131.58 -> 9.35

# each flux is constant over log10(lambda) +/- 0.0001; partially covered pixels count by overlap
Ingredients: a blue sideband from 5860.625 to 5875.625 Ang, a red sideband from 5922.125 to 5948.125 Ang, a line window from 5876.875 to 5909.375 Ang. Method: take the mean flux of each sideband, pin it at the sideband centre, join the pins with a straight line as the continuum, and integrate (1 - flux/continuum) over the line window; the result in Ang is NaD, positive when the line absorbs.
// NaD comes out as 3.7 Ang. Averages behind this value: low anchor 9.46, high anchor 9.48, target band 8.4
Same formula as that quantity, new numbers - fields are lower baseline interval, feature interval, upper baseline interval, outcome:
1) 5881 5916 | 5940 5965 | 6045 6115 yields -1.9 Ang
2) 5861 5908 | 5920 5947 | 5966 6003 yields -1.1 Ang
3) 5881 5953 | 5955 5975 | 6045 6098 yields -0.6 Ang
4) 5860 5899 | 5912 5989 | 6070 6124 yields -3.2 Ang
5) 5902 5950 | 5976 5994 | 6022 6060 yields 0.3 Ang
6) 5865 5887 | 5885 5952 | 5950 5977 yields 2.8 Ang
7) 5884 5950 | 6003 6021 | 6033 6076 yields 0.2 Ang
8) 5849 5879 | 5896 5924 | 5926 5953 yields 1.4 Ang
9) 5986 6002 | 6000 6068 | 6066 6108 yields -0.6 Ang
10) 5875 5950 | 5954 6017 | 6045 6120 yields -1.0 Ang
